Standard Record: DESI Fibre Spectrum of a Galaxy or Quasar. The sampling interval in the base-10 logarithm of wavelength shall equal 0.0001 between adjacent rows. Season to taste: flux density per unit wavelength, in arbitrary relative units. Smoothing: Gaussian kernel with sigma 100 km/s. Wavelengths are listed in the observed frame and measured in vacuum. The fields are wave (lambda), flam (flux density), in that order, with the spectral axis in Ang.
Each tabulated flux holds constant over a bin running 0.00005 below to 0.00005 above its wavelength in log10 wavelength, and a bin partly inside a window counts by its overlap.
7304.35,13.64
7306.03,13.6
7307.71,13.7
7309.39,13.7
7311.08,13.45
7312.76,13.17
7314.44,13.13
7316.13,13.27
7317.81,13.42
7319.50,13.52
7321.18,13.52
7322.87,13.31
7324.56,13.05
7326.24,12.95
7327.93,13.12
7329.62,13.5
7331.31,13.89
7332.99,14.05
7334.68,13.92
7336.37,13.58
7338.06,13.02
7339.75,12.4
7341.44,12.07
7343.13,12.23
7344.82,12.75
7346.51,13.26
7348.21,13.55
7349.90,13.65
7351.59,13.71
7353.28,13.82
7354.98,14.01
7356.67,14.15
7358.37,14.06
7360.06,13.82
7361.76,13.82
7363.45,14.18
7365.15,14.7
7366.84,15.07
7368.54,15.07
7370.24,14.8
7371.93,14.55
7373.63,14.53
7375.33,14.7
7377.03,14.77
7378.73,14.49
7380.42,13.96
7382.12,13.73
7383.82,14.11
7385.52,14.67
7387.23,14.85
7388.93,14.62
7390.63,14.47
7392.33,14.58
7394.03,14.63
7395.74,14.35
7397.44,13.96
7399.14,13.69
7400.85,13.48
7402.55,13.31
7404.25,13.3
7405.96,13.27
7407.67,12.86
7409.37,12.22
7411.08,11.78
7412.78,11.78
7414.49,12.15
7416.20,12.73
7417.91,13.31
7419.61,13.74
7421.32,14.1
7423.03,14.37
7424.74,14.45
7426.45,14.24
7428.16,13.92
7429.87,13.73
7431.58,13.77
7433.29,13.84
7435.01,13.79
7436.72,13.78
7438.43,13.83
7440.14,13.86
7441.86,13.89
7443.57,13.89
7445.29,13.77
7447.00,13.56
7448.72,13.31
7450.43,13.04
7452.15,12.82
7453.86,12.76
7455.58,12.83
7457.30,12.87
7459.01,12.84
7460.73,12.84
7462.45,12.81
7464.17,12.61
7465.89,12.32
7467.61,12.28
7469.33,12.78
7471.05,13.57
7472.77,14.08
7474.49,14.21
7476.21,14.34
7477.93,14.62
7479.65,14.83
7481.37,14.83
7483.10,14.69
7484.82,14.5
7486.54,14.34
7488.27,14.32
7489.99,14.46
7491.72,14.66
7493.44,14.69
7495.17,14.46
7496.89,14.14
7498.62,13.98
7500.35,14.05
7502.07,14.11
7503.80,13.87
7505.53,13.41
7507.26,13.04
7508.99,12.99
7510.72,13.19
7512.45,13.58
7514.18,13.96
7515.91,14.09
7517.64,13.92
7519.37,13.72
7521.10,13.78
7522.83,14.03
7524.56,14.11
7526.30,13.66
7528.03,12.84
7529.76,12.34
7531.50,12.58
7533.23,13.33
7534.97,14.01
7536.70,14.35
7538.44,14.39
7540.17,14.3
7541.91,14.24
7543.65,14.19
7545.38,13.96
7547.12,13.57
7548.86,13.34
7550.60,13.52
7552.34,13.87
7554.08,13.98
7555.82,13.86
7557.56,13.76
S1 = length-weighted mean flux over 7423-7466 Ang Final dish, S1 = 13.5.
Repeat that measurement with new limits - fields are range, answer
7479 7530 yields 14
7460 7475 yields 13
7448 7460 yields 12.9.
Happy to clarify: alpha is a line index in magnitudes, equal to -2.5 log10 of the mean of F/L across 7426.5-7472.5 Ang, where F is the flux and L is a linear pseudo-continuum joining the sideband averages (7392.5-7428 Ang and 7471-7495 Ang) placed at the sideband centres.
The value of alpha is 0.05 mag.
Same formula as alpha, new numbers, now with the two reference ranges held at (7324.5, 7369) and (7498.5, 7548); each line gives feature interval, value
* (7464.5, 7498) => -0.03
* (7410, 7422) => 0.07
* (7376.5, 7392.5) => -0.06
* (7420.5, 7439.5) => -0.03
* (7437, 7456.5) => 0.02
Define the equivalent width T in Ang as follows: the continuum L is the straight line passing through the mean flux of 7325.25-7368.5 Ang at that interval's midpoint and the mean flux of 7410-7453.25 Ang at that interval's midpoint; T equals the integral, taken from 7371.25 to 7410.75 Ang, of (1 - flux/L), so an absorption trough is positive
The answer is -1.4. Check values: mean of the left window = 13.6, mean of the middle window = 14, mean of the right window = 13.5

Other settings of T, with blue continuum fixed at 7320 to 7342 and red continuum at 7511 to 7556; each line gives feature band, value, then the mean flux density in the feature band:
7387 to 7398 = -0.88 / 14.5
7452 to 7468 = 1.02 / 12.7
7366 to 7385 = -1.63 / 14.5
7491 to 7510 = -0.37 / 13.9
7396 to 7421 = 0.80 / 13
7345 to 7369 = -1.20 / 14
